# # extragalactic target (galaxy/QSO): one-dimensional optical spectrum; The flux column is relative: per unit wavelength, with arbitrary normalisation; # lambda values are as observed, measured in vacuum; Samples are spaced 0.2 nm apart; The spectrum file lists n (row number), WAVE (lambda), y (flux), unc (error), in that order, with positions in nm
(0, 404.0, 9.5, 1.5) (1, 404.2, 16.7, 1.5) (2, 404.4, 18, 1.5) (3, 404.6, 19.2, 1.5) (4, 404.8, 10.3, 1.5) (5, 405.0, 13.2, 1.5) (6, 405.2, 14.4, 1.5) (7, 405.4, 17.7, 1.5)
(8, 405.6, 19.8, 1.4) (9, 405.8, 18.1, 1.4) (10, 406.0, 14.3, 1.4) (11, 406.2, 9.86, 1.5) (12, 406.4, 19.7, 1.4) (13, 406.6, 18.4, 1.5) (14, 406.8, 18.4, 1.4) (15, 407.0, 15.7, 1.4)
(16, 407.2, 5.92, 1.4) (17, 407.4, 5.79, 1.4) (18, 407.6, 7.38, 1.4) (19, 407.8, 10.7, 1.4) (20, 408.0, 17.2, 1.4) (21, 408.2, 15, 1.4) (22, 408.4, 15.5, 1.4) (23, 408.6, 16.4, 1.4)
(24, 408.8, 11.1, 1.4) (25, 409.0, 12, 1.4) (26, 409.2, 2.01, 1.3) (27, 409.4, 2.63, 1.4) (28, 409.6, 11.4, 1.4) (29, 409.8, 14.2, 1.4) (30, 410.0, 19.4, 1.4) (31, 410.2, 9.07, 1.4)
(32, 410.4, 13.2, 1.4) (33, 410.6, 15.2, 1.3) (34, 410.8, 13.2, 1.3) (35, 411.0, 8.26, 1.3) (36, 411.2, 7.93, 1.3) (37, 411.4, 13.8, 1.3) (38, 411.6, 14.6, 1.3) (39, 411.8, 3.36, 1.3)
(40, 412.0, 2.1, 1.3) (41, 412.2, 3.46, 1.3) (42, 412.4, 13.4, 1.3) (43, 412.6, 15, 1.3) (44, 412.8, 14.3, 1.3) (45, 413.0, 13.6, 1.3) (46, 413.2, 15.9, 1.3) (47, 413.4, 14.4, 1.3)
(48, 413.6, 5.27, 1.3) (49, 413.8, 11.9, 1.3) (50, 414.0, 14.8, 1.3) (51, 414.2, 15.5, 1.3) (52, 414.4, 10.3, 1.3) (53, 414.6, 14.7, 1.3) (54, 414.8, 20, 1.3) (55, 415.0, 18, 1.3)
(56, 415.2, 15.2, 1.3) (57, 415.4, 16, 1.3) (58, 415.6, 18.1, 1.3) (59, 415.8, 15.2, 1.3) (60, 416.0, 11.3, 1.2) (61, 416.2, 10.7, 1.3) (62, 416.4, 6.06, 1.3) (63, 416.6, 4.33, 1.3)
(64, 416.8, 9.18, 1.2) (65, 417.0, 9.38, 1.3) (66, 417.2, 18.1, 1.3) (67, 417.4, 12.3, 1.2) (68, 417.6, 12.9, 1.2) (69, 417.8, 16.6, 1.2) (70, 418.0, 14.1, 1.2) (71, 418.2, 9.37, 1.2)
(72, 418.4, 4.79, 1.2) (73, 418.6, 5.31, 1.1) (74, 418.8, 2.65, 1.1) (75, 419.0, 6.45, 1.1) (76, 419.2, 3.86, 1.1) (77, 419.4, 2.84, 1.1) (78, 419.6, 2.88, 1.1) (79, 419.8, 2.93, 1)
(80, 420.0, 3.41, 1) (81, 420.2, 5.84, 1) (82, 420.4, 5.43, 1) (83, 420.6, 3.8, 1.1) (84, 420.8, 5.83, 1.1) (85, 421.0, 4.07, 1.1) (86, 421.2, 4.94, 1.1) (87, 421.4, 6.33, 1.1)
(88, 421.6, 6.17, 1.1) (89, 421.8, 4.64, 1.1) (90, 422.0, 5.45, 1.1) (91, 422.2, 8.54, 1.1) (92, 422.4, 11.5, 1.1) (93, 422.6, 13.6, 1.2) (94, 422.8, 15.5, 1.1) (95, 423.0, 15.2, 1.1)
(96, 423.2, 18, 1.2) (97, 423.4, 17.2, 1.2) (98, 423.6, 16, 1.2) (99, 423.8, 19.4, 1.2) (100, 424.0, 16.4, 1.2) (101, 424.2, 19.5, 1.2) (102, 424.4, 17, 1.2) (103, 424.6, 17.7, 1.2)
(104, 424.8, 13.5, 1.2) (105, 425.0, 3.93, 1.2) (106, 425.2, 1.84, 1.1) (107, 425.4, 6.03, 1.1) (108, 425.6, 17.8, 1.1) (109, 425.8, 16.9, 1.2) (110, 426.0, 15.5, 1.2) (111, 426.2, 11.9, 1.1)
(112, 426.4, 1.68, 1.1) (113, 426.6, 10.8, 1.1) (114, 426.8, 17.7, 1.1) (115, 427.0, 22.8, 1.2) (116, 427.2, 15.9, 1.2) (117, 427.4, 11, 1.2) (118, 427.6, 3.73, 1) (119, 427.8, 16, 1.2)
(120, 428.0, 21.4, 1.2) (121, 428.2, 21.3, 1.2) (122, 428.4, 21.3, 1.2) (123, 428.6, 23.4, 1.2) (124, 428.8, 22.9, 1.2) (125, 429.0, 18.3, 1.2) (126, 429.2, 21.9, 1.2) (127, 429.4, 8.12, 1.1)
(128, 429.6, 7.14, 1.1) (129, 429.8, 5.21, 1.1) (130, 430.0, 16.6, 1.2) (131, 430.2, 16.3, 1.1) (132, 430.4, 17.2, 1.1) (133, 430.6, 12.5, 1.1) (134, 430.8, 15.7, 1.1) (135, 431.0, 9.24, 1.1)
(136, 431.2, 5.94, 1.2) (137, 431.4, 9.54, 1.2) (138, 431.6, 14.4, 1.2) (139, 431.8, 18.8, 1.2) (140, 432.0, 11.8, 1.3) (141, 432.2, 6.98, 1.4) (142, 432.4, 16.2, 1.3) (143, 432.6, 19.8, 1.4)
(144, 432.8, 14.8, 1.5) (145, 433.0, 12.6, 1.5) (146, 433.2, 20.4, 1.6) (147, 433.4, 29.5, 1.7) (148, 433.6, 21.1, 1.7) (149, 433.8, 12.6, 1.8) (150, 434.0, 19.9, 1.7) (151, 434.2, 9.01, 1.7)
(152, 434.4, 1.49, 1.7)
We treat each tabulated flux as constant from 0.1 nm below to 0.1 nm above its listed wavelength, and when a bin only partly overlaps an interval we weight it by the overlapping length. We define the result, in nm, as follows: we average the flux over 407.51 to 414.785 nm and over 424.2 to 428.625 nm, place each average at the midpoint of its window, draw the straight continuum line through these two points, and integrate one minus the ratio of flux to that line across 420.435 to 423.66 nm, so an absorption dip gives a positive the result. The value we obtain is 0.91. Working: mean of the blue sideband 11.7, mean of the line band 9.63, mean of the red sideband 14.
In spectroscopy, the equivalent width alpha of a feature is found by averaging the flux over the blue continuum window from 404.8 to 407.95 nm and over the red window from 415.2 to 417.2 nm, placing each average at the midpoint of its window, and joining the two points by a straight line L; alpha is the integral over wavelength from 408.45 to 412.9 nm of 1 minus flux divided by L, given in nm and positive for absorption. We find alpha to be 0.740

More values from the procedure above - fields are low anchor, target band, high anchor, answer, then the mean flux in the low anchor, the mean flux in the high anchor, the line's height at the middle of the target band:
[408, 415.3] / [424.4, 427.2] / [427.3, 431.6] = 0.31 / 12.2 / 14.5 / 14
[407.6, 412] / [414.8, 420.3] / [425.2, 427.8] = 0.96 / 11.4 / 12.4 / 11.8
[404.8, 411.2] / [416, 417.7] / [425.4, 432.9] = 0.39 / 12.9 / 14.4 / 13.6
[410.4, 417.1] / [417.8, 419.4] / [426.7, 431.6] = 0.73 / 12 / 15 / 12.9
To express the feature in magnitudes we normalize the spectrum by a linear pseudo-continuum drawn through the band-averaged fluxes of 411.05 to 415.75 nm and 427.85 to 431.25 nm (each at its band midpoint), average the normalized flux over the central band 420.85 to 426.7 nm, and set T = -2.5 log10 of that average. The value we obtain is 0.26 mag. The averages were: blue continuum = 12.7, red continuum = 15.7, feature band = 11.6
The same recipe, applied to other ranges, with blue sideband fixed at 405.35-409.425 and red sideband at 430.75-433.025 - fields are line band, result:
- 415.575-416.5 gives 0.11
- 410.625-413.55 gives 0.19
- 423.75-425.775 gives -0.02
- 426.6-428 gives -0.14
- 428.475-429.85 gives -0.21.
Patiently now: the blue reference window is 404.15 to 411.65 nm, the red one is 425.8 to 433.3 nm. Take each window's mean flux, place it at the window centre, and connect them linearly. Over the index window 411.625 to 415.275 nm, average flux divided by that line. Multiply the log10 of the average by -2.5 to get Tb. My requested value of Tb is 0.109 mag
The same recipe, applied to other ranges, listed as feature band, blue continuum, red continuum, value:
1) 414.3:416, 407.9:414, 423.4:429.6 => -0.25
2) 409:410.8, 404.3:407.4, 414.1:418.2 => 0.29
